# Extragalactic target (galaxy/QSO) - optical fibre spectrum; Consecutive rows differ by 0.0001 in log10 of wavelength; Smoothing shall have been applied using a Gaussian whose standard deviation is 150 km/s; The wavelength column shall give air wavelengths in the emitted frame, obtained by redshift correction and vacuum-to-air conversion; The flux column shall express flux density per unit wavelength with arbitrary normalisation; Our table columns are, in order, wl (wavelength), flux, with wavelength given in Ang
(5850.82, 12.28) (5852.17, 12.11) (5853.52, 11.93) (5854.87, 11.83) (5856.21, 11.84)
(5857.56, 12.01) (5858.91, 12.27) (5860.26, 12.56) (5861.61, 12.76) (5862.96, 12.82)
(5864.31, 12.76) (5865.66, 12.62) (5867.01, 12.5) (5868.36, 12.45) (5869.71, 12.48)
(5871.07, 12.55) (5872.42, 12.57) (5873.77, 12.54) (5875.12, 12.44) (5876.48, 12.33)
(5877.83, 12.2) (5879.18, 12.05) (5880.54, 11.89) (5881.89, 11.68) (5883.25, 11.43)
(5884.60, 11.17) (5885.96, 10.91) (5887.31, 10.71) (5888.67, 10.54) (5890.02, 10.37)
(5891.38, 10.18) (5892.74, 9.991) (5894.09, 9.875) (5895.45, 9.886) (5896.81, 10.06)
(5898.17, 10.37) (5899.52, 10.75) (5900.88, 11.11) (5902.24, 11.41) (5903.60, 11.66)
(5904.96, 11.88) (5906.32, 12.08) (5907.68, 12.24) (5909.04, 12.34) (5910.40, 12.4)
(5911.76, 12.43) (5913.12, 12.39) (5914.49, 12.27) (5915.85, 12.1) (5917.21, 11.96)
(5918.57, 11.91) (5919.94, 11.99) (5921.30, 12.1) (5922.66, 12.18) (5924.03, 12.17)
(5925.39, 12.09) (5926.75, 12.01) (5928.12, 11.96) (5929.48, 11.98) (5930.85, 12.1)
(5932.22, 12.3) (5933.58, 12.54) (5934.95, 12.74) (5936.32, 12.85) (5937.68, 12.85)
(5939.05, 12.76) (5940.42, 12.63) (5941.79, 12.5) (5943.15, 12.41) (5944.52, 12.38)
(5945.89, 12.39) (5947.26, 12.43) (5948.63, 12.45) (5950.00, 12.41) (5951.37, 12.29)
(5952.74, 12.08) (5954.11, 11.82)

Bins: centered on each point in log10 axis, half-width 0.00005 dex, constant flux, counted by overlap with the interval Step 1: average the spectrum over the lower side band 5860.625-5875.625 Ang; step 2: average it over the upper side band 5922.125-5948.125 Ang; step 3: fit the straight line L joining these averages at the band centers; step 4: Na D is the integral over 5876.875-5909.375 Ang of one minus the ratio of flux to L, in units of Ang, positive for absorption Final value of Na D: 3.6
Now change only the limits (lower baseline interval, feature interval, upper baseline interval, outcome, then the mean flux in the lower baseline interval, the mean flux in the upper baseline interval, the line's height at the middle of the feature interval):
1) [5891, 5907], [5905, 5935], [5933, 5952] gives -1.43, 10.8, 12.5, 11.6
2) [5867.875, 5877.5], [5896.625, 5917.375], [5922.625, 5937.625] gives 1.03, 12.5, 12.3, 12.4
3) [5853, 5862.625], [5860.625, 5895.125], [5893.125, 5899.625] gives -1.83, 12.2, 10.1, 11.1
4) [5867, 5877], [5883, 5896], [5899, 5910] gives 1.71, 12.5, 11.7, 12.1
